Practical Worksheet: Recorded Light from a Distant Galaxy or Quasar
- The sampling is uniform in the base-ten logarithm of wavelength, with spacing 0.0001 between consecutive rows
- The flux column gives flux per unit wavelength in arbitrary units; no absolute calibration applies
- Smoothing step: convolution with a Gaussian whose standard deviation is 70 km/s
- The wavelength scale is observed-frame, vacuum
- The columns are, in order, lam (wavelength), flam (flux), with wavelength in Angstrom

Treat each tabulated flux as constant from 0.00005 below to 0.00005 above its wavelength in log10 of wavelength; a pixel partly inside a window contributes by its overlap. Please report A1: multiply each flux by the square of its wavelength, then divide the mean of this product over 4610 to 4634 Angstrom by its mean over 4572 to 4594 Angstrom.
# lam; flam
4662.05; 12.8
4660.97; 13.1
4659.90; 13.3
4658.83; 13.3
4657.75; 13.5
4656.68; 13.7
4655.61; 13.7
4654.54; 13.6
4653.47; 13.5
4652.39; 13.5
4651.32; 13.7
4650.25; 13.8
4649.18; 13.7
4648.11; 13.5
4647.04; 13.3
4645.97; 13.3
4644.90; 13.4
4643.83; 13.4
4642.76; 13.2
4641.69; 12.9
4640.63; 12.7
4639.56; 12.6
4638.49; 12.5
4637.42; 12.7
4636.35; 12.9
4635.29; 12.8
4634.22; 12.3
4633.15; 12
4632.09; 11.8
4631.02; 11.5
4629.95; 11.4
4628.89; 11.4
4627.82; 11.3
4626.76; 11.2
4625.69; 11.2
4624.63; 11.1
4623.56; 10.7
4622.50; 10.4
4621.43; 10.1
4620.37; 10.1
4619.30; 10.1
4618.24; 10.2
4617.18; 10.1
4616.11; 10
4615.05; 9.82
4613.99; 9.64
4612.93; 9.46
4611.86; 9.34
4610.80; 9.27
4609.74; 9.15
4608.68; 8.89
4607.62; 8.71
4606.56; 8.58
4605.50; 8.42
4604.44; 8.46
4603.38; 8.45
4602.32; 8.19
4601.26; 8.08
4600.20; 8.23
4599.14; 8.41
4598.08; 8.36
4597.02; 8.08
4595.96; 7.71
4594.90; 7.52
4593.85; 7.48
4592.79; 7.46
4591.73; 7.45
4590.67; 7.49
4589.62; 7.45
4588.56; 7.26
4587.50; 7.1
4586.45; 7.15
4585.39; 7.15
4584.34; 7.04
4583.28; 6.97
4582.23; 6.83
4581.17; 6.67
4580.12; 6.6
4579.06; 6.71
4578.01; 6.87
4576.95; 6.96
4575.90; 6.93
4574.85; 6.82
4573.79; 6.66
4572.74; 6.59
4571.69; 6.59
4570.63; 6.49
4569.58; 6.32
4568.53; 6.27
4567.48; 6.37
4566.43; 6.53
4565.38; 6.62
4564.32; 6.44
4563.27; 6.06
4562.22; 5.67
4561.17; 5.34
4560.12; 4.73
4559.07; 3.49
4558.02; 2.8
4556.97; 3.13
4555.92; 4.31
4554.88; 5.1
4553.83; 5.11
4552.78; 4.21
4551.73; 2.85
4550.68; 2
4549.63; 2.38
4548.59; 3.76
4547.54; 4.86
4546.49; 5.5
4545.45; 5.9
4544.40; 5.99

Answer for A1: 1.53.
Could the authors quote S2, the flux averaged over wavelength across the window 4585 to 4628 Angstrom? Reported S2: 8.9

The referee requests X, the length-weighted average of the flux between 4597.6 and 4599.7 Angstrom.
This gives 8.38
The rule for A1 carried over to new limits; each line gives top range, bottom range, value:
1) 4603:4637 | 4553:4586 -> 1.77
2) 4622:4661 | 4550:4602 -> 2.05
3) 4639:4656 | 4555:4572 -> 2.55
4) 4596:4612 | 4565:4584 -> 1.30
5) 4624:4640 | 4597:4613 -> 1.40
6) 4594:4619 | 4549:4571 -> 1.85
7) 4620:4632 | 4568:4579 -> 1.69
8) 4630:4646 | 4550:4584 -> 2.30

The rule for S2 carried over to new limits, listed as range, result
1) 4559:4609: 7.12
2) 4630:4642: 12.4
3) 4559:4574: 6.07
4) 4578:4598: 7.25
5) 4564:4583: 6.63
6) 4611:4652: 11.7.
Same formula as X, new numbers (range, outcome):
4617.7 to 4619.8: 10.2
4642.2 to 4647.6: 13.3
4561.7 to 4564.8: 6.05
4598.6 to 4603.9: 8.27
